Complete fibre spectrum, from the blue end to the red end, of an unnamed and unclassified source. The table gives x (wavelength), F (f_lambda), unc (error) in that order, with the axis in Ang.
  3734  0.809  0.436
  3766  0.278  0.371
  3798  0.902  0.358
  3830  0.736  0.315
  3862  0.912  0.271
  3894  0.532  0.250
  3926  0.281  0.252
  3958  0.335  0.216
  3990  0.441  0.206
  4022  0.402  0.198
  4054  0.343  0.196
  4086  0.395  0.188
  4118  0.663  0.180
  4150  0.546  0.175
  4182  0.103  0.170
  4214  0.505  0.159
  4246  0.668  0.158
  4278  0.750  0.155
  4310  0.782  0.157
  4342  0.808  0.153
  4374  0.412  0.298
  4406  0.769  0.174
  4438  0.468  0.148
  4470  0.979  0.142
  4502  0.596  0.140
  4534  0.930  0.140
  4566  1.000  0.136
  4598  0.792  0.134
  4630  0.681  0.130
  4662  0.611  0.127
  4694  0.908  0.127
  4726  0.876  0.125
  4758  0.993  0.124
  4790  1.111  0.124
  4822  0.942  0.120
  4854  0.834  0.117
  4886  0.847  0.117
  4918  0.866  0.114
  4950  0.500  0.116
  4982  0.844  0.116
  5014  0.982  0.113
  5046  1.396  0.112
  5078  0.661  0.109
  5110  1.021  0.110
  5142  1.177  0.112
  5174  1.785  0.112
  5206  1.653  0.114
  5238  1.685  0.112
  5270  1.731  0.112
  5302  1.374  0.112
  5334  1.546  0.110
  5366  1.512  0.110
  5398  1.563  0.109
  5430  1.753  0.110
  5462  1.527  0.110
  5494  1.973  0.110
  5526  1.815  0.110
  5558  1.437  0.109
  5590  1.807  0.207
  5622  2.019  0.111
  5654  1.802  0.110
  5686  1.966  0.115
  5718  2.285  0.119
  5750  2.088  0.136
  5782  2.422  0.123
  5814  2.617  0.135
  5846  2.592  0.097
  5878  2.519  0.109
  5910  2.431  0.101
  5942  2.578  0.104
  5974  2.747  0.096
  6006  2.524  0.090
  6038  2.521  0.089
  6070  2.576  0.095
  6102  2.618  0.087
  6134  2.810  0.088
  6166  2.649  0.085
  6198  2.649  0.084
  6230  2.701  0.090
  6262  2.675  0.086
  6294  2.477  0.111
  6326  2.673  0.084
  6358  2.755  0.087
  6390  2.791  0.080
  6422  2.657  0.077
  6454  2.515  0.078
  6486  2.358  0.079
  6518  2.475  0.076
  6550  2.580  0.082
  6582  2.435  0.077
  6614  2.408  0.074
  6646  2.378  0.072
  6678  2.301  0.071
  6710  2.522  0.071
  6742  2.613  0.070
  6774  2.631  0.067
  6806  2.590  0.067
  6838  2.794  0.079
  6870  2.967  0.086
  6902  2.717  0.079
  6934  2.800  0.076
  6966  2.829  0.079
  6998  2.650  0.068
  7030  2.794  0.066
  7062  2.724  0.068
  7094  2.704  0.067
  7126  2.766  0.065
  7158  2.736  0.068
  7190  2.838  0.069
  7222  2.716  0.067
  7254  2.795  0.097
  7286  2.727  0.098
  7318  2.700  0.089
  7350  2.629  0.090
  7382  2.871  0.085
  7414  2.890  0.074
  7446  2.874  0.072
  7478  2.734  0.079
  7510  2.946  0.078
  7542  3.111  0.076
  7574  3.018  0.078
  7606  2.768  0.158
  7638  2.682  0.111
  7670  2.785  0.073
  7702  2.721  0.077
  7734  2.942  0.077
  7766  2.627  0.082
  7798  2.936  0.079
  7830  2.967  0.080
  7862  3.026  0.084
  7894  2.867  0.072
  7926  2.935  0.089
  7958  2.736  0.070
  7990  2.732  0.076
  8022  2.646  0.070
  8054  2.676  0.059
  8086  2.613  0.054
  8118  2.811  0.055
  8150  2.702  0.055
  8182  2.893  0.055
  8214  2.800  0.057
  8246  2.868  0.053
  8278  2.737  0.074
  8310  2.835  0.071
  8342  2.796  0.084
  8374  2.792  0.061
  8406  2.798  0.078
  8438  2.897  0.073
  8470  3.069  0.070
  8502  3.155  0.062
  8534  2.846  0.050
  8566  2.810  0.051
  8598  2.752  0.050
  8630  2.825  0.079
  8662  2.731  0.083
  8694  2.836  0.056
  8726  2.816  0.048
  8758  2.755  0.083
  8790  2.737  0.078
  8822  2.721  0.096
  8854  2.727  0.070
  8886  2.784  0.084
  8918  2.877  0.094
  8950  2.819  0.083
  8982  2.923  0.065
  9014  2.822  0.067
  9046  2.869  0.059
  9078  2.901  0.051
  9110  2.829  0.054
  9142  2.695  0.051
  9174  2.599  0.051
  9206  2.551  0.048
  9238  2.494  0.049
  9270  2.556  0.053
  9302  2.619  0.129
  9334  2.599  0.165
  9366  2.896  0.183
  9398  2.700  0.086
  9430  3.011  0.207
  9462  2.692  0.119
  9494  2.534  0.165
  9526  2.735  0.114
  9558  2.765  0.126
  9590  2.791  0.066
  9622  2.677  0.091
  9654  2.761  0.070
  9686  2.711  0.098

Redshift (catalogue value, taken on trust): 0.29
